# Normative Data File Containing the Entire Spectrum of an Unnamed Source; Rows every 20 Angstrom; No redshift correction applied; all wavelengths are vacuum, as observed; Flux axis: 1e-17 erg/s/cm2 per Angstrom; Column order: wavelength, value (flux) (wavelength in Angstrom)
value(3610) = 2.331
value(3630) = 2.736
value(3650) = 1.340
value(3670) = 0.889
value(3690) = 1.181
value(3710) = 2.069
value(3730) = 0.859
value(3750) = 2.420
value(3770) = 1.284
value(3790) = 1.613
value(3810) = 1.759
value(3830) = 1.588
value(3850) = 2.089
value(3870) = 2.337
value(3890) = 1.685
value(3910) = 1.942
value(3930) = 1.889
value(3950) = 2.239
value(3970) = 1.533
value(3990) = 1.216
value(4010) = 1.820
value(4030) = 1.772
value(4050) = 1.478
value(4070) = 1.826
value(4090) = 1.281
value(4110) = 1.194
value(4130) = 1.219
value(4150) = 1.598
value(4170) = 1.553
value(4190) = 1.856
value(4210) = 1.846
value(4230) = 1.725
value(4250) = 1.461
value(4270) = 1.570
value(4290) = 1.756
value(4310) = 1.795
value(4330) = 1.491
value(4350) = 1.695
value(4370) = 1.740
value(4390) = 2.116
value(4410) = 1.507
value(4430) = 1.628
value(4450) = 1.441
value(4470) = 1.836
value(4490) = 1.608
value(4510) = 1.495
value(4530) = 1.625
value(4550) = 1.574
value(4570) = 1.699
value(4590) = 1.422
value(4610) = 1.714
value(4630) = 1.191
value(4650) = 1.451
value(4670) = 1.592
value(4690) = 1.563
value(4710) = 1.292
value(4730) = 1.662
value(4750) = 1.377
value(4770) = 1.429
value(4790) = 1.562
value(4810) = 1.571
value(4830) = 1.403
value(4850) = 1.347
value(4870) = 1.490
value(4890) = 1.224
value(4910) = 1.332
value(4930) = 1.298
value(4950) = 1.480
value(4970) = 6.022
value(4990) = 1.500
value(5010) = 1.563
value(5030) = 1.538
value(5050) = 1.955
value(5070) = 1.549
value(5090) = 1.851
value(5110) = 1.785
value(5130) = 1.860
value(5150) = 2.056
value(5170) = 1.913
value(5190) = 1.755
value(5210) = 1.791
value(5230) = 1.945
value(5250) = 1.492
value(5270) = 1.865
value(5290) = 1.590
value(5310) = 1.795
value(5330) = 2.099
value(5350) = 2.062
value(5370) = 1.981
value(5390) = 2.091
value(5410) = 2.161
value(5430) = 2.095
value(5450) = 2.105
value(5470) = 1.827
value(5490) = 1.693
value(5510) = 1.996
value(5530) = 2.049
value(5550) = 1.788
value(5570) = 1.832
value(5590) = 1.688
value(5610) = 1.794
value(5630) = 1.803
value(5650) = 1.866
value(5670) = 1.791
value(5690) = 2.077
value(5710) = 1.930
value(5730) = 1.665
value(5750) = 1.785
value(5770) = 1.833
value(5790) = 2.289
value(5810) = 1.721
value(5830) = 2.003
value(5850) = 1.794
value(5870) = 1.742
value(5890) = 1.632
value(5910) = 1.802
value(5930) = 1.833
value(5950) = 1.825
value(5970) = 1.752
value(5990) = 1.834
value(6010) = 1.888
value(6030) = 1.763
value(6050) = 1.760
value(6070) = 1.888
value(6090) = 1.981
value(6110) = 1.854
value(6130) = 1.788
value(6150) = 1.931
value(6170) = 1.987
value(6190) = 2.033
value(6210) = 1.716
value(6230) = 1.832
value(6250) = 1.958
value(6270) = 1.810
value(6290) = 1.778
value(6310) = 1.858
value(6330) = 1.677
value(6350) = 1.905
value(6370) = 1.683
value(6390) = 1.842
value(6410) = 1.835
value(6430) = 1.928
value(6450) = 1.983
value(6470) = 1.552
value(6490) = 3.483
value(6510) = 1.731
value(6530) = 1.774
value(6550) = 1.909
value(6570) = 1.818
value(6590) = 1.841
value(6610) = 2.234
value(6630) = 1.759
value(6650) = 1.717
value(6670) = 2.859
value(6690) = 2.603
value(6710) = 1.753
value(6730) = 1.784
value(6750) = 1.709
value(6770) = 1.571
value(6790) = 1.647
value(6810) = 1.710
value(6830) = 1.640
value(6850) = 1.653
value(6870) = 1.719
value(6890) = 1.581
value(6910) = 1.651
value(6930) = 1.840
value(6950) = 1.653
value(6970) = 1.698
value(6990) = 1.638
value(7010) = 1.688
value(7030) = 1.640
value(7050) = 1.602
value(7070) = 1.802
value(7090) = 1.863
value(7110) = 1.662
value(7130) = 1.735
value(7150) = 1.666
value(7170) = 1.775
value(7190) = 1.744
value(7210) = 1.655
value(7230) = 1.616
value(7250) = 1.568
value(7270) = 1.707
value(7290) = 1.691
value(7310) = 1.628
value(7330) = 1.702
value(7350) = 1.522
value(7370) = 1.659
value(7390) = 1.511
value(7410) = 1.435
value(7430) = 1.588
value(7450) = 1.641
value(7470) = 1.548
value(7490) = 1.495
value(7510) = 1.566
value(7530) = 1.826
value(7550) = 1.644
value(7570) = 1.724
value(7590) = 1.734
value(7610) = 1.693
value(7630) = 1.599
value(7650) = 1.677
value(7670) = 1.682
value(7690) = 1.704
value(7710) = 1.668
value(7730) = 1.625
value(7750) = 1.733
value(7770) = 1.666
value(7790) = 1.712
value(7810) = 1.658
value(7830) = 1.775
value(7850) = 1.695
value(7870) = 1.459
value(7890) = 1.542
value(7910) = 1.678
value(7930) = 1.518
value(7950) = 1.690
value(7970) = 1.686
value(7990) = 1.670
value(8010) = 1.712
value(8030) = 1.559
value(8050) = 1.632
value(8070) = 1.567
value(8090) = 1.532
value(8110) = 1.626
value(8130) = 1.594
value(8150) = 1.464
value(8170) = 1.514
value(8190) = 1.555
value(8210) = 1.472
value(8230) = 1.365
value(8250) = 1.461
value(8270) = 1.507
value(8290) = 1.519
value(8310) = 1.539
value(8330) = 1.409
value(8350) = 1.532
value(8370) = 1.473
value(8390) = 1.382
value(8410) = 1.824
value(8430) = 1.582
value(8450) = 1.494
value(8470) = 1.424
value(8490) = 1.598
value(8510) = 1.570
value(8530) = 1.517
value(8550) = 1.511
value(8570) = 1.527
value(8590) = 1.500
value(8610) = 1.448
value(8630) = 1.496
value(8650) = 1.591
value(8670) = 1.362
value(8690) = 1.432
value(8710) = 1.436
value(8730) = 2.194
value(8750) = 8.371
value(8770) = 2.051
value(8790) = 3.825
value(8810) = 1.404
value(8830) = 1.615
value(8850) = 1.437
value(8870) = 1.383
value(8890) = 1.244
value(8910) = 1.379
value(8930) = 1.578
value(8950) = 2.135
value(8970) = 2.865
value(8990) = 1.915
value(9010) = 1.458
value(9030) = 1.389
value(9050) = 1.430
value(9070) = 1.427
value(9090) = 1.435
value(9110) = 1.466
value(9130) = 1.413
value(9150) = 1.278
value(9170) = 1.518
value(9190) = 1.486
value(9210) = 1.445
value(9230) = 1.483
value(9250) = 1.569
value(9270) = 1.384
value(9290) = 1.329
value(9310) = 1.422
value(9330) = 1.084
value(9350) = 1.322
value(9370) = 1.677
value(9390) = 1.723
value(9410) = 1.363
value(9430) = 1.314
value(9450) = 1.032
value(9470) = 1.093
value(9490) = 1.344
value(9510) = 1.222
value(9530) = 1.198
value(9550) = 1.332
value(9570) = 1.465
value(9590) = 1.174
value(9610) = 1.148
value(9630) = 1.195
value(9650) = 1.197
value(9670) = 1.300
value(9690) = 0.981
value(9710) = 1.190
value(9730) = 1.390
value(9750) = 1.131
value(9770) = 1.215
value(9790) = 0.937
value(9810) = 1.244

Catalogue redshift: 0.334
